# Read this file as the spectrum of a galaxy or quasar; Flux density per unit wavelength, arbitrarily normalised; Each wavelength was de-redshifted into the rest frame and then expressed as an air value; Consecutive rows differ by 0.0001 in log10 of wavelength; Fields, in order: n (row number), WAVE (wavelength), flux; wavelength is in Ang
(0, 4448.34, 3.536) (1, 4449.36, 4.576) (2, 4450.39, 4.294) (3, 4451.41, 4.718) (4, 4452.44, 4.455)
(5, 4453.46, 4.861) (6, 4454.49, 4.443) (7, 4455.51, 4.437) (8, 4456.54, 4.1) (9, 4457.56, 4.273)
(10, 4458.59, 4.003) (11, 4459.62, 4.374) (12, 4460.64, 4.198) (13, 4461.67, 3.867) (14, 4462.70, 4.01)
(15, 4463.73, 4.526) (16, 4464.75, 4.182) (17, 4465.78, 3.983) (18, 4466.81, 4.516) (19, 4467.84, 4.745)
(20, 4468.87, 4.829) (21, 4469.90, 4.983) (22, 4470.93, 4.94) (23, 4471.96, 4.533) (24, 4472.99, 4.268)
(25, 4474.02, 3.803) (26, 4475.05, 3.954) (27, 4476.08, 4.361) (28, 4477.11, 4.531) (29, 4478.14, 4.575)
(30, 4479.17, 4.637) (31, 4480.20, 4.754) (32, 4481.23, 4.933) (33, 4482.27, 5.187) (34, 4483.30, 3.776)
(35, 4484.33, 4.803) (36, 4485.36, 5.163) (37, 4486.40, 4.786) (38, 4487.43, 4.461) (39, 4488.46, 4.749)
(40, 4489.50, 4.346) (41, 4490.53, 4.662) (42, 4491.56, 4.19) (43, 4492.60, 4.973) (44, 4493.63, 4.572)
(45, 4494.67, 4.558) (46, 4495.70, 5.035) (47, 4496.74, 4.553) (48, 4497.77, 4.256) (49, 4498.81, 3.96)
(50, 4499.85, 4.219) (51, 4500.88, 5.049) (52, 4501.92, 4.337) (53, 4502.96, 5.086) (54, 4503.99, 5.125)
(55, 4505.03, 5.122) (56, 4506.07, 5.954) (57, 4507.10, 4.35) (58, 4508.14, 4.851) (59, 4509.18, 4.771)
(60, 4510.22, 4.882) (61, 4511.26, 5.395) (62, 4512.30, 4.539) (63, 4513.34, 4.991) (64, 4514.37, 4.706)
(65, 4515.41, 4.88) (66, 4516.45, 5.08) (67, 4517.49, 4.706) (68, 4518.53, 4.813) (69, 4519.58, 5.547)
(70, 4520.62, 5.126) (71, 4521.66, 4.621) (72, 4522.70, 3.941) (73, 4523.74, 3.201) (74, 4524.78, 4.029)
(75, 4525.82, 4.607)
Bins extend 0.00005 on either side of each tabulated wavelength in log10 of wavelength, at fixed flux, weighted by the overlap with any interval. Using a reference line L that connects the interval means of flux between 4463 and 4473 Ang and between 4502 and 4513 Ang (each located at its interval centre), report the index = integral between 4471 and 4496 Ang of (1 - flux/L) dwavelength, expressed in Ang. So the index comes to 0.80 Ang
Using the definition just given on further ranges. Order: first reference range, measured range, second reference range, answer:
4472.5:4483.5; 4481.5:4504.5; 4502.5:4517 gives 0.3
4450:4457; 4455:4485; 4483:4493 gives 0.8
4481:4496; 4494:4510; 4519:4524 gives -0.4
